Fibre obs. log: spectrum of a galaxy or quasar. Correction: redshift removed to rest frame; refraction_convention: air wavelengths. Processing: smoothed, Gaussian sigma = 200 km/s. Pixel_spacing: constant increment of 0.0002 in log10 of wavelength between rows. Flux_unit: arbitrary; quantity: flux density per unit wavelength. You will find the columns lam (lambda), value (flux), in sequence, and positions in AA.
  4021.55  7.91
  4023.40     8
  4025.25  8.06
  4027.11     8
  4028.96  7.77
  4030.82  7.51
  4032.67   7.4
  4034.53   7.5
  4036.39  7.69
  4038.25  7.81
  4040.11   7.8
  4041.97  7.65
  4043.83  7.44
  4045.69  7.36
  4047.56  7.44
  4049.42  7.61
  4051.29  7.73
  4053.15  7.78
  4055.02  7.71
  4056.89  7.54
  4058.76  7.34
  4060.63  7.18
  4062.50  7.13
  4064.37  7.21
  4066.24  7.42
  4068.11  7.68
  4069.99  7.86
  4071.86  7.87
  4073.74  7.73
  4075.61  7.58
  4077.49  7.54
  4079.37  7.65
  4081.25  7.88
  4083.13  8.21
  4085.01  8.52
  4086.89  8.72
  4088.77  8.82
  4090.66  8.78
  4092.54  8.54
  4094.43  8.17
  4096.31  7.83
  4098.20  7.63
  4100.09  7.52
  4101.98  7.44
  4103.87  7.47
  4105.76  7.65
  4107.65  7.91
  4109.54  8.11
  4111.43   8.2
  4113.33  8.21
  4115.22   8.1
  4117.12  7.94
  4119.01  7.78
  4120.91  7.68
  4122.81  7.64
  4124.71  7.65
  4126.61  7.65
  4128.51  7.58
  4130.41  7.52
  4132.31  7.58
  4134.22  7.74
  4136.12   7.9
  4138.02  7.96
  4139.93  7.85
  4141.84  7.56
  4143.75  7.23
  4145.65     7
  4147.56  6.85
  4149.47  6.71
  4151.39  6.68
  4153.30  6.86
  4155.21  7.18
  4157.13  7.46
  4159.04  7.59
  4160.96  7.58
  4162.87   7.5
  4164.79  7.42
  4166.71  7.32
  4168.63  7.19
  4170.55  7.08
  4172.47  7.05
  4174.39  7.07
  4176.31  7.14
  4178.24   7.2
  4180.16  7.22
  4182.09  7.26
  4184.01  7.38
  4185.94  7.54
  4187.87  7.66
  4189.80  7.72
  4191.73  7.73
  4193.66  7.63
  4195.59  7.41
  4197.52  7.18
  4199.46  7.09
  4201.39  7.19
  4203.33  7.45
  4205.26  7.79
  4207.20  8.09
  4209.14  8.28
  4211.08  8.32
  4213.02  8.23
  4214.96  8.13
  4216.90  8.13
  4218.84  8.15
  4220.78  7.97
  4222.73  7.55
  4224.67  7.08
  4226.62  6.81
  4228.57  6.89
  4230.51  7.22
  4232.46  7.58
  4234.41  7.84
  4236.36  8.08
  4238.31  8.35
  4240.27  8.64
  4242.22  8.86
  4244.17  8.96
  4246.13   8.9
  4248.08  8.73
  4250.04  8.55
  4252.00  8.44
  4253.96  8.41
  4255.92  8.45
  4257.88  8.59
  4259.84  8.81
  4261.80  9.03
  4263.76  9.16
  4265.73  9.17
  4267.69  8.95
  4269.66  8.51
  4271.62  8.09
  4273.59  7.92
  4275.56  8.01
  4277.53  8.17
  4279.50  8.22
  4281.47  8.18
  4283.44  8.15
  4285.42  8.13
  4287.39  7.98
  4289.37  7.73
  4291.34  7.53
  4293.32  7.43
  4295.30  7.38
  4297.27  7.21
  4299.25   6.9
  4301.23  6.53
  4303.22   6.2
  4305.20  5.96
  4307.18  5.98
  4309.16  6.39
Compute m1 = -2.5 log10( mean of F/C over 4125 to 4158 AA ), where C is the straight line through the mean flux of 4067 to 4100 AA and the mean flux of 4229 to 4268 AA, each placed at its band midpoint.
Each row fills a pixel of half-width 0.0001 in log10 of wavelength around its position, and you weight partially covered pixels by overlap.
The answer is 0.12 mag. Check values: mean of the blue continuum 8.04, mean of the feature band 7.38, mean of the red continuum 8.51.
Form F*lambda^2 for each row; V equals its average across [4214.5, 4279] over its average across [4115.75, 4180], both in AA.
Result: 1.17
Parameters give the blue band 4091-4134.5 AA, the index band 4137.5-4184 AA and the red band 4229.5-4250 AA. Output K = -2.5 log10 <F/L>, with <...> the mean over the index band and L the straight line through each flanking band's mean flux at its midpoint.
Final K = 0.11 mag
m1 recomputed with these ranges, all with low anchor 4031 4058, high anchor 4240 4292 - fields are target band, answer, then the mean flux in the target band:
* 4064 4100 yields -0.03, 7.98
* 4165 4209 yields 0.11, 7.4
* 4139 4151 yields 0.12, 7.17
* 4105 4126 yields 0.00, 7.9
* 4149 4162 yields 0.12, 7.17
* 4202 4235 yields 0.07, 7.73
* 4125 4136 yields 0.04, 7.64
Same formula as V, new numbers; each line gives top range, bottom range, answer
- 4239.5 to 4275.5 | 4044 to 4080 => 1.26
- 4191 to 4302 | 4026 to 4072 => 1.16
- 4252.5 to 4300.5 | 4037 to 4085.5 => 1.19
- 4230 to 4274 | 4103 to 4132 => 1.16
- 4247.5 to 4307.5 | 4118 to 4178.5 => 1.15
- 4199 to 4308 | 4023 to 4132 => 1.11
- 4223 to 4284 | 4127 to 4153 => 1.18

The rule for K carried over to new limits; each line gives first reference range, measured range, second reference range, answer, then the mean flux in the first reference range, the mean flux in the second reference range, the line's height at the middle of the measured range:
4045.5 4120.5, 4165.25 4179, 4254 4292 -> 0.13 mag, 7.82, 8.37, 8.08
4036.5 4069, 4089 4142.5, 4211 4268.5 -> -0.01 mag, 7.52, 8.27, 7.77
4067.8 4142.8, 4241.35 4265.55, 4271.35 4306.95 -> -0.16 mag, 7.89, 7.49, 7.57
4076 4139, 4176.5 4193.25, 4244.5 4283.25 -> 0.11 mag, 7.92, 8.54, 8.23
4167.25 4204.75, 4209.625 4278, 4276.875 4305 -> -0.11 mag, 7.33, 7.5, 7.42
